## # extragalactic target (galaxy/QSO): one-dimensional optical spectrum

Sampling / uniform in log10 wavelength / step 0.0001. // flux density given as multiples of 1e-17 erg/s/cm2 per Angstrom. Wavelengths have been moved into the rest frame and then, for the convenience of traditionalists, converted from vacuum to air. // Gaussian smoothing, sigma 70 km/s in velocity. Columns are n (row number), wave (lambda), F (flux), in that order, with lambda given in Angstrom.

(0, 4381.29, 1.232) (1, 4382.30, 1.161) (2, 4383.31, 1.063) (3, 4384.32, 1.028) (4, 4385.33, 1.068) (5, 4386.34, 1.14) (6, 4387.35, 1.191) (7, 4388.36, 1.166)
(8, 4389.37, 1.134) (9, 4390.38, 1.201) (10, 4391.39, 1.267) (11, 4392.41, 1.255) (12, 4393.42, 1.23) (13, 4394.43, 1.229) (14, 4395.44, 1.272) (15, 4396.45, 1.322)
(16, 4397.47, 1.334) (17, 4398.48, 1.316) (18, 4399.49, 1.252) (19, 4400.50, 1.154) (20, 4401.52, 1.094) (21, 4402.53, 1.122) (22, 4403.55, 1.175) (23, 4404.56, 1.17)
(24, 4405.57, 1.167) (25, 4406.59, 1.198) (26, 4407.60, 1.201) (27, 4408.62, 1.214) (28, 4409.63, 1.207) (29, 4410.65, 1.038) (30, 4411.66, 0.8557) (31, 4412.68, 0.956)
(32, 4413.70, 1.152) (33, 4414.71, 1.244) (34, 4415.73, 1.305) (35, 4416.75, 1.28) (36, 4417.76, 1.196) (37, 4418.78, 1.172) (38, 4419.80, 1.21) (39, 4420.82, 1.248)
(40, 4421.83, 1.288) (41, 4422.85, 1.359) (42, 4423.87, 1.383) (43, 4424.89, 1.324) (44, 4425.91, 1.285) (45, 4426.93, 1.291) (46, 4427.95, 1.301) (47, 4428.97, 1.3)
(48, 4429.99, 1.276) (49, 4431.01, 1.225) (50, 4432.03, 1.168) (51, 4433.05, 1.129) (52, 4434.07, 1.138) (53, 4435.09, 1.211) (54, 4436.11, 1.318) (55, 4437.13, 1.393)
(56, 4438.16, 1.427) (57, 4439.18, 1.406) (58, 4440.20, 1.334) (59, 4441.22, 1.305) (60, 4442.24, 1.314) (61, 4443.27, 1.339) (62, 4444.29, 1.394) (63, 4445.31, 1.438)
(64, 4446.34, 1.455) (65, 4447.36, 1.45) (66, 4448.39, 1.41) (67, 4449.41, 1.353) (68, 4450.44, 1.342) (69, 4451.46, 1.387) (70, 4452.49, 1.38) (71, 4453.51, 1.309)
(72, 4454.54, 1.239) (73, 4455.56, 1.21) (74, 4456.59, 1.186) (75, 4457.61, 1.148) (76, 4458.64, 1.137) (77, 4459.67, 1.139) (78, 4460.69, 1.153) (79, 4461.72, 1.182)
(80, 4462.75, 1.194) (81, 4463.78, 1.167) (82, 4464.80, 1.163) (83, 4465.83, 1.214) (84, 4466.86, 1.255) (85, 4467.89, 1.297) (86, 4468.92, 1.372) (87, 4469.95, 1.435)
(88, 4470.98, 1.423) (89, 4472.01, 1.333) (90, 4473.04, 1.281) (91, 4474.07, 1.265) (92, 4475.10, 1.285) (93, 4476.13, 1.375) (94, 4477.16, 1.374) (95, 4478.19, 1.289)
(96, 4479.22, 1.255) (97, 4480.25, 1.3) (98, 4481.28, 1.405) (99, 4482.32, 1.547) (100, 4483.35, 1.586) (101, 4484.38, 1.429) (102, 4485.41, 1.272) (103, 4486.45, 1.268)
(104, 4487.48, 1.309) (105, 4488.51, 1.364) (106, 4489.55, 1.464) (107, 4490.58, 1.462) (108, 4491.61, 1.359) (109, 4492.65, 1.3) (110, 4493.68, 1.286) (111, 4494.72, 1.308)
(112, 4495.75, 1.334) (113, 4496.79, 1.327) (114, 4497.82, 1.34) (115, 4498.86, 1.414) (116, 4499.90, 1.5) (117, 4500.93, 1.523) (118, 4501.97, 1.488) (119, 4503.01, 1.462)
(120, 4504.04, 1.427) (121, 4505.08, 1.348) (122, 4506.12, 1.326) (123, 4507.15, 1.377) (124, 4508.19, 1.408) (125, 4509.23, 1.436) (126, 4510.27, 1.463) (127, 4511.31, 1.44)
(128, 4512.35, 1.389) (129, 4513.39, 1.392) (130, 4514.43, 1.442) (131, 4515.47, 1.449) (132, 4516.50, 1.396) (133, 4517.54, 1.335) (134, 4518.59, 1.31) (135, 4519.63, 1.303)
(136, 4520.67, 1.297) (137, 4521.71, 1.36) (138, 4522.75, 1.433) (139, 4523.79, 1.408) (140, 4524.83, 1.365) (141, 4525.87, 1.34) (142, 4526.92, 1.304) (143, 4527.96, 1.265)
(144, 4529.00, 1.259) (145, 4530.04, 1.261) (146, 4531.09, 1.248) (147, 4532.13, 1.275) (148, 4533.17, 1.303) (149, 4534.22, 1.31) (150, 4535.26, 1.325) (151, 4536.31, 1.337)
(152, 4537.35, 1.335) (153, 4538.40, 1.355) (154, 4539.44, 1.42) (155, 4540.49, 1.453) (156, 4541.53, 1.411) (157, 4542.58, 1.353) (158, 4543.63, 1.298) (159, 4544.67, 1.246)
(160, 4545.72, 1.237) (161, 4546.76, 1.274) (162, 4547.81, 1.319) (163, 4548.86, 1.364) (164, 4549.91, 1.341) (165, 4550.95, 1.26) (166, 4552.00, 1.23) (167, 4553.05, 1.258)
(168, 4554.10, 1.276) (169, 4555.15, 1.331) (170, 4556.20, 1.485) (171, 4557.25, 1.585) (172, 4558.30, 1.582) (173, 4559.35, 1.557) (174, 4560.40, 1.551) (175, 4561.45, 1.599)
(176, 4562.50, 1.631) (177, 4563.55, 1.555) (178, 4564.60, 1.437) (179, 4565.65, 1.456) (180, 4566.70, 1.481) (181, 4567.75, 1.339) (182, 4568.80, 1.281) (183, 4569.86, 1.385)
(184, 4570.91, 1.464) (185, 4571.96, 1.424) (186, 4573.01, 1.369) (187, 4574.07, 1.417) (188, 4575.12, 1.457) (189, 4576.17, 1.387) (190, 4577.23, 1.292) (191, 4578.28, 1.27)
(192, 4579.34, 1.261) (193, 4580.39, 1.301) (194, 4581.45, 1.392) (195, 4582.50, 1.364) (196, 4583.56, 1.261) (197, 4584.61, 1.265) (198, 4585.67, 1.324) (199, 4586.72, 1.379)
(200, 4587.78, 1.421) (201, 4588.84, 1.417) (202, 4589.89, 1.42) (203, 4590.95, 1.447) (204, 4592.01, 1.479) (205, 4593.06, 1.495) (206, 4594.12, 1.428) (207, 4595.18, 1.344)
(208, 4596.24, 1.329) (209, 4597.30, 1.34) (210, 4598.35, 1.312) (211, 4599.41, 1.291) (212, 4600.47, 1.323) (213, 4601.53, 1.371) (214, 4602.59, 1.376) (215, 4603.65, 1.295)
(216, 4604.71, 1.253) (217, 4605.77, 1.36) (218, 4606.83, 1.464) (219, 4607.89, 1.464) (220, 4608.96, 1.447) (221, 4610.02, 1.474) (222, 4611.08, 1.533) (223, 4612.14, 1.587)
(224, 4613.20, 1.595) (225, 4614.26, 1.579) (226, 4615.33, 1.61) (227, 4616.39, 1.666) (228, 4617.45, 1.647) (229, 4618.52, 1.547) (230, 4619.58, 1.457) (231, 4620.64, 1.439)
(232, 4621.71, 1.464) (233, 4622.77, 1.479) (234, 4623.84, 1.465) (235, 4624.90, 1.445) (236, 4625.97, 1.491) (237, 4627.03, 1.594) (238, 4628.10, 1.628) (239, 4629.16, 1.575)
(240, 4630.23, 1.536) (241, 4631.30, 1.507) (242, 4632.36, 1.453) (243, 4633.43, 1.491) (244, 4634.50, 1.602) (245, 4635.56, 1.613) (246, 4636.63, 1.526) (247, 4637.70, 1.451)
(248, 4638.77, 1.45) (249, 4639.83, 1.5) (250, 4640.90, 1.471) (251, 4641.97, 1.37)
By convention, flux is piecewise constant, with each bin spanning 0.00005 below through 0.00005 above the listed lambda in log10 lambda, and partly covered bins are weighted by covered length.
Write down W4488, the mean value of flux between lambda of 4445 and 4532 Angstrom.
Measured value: 1.34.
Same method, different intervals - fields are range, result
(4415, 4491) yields 1.31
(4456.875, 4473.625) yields 1.24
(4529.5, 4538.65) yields 1.3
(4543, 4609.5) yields 1.38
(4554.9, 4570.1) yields 1.49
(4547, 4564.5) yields 1.43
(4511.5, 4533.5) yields 1.34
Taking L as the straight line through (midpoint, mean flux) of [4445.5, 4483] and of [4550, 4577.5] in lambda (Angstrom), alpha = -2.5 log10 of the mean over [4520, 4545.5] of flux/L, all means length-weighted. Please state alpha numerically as 0.05 mag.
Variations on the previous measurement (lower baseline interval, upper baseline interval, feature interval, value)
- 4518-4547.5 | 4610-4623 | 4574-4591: 0.081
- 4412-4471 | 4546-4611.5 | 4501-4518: -0.065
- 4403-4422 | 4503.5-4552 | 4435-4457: -0.108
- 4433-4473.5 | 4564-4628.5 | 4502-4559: 0.005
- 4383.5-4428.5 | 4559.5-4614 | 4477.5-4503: -0.068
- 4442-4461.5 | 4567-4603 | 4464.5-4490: -0.024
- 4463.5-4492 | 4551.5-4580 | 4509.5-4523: -0.007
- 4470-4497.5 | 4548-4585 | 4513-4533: 0.029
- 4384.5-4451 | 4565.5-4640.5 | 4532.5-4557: 0.039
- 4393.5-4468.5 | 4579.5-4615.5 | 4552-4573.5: -0.060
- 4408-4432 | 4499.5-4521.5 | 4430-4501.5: -0.006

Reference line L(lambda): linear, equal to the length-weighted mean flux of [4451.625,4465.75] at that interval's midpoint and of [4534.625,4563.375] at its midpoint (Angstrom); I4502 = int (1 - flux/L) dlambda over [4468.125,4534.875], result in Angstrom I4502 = -3.9 Angstrom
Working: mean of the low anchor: 1.21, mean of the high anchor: 1.39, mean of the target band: 1.37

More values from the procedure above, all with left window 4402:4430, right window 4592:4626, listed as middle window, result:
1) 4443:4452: -1.1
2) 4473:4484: -0.7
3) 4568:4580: 0.4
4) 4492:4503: -0.6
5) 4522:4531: 0.1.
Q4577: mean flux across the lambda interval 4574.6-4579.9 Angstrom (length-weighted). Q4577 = 1.33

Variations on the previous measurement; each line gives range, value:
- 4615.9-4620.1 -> 1.58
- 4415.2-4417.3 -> 1.29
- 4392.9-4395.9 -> 1.25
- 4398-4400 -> 1.29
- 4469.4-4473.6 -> 1.37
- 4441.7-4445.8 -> 1.37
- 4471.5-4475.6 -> 1.29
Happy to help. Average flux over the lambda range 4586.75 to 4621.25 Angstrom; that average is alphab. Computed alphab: 1.44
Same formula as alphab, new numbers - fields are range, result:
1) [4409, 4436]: 1.21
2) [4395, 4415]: 1.17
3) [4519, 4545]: 1.33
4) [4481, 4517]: 1.4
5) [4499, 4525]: 1.4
